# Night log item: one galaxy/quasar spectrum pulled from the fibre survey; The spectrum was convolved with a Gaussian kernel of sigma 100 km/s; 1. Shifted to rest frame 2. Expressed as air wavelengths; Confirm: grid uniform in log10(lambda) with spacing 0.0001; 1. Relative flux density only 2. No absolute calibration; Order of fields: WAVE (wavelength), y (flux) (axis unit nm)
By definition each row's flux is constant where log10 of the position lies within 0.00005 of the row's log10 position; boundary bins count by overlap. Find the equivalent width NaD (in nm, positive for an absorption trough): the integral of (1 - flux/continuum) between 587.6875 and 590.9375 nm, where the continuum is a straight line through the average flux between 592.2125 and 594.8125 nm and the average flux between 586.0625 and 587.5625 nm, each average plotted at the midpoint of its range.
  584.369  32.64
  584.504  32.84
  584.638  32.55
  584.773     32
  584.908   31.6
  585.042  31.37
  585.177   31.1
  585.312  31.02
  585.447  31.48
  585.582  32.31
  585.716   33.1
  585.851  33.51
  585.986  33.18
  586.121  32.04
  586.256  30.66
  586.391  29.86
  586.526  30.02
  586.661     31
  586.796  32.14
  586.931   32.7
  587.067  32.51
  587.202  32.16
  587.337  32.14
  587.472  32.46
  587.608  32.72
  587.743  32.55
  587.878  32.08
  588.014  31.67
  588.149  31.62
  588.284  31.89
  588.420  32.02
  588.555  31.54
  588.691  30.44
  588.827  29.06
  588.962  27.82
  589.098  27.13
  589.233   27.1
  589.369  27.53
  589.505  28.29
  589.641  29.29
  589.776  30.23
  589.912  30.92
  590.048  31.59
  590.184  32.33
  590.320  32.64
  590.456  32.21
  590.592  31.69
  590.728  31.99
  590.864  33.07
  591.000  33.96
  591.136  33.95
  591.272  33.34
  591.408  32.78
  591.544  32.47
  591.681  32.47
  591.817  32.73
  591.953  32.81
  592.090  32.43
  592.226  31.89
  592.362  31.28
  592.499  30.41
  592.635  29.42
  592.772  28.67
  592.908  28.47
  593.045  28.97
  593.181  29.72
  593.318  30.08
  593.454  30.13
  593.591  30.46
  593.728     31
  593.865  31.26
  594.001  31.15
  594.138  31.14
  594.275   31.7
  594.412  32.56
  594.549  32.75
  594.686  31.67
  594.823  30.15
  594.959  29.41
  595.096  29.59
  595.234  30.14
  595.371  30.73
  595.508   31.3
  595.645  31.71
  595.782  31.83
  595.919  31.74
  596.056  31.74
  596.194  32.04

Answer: 0.06 nm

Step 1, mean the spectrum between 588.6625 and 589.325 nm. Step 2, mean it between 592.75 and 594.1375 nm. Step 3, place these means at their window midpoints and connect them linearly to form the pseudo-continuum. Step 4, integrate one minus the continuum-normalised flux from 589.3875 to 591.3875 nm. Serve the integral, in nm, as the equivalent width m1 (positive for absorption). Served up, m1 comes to -0.21 nm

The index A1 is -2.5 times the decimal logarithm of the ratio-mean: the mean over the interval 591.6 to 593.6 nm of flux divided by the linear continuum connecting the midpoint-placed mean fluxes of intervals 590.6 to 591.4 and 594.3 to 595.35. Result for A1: 0.05 mag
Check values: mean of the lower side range 33.1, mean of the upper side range 30.9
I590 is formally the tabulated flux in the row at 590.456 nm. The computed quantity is 32.21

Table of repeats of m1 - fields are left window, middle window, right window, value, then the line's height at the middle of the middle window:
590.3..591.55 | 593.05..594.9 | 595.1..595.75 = 0.03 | 31.5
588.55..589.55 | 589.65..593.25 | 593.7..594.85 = -0.21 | 29.9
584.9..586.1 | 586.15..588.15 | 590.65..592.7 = 0.03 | 32.2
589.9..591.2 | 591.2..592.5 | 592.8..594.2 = -0.04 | 31.5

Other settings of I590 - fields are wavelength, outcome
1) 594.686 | 31.67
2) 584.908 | 31.6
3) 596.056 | 31.74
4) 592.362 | 31.28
